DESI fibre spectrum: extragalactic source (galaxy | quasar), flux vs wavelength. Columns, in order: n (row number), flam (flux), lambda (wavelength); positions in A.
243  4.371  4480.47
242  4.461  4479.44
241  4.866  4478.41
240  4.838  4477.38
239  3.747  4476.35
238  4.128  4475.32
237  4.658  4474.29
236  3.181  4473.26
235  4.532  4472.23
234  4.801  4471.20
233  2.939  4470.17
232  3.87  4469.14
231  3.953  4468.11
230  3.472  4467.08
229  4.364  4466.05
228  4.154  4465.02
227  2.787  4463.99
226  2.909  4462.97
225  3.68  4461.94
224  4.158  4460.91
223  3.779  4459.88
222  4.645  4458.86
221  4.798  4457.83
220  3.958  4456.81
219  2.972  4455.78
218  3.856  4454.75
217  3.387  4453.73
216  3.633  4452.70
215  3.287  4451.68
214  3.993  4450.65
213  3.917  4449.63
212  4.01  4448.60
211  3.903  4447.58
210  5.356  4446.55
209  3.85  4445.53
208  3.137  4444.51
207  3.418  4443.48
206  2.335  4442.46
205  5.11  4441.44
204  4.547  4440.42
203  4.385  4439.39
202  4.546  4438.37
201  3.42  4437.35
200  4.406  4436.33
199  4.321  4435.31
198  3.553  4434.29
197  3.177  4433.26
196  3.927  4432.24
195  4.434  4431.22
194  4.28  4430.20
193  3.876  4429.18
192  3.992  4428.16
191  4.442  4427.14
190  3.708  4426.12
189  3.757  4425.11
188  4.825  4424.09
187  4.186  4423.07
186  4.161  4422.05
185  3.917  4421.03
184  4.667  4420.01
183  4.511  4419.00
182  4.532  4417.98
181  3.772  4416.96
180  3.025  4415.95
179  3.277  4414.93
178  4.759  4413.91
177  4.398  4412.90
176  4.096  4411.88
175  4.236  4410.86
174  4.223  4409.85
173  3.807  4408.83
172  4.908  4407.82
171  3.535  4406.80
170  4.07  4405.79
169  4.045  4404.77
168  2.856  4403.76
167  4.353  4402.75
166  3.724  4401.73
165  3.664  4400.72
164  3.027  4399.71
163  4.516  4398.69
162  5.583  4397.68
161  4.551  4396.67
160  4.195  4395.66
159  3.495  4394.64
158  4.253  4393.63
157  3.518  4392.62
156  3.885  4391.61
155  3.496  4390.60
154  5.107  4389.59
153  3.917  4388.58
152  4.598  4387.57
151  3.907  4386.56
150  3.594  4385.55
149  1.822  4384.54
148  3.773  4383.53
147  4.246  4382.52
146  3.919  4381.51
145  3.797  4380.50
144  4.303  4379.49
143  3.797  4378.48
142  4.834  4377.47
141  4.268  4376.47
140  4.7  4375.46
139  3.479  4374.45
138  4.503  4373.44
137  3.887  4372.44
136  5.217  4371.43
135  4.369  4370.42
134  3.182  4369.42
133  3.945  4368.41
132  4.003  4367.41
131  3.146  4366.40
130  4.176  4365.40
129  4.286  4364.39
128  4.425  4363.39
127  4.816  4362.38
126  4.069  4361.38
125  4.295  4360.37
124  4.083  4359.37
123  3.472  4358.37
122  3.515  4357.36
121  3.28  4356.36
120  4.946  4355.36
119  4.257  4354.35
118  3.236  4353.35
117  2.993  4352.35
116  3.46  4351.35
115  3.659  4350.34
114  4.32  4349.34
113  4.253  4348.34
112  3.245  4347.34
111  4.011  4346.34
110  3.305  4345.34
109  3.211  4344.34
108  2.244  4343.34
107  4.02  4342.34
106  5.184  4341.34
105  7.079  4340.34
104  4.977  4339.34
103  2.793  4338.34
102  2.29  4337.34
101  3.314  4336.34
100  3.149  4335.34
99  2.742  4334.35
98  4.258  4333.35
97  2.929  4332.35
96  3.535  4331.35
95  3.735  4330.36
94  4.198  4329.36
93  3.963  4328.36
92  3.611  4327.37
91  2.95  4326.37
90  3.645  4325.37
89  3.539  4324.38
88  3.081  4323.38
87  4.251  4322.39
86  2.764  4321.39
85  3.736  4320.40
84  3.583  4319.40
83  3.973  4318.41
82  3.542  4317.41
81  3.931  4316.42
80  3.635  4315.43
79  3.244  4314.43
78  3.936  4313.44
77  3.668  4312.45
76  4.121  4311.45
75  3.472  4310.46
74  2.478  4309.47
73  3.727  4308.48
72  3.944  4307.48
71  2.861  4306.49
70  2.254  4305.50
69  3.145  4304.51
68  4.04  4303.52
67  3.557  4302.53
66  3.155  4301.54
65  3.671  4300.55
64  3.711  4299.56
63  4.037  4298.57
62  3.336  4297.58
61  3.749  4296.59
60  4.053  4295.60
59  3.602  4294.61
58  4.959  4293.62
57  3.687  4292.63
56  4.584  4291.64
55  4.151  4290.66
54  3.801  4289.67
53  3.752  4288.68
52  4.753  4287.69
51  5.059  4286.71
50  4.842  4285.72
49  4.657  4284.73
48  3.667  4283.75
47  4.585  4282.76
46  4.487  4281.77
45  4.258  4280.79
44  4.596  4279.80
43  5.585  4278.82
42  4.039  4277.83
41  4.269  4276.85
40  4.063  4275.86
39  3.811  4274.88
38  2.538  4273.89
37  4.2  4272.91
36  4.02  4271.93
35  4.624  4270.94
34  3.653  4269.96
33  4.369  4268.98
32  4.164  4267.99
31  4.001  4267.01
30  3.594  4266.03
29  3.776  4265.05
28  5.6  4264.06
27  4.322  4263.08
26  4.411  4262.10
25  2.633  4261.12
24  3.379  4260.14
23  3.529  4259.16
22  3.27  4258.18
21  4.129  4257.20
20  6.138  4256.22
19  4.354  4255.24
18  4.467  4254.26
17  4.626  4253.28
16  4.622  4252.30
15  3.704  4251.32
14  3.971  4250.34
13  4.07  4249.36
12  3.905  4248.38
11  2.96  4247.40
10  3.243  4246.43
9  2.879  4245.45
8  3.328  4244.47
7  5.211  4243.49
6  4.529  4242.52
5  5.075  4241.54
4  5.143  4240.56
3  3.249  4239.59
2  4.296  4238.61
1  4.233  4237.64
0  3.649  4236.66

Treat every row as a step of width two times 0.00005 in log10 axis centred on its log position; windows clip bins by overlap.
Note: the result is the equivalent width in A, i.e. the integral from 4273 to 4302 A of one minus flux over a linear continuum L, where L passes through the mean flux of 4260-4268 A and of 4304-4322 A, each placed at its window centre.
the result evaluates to -3.0 A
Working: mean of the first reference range 4.01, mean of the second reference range 3.45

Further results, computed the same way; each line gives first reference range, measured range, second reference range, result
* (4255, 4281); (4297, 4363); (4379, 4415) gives 6.5 A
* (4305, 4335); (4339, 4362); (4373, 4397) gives -1.4 A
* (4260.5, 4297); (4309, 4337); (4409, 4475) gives 4.1 A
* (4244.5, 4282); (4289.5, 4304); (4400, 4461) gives 0.6 A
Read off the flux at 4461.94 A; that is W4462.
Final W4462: 3.68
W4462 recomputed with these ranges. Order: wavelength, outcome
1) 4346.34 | 4.011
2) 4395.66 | 4.195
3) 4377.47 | 4.834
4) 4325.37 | 3.645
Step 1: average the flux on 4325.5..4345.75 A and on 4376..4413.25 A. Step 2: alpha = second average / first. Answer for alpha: 1.1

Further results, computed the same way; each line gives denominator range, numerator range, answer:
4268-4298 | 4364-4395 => 0.95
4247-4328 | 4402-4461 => 1.02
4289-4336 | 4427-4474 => 1.08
